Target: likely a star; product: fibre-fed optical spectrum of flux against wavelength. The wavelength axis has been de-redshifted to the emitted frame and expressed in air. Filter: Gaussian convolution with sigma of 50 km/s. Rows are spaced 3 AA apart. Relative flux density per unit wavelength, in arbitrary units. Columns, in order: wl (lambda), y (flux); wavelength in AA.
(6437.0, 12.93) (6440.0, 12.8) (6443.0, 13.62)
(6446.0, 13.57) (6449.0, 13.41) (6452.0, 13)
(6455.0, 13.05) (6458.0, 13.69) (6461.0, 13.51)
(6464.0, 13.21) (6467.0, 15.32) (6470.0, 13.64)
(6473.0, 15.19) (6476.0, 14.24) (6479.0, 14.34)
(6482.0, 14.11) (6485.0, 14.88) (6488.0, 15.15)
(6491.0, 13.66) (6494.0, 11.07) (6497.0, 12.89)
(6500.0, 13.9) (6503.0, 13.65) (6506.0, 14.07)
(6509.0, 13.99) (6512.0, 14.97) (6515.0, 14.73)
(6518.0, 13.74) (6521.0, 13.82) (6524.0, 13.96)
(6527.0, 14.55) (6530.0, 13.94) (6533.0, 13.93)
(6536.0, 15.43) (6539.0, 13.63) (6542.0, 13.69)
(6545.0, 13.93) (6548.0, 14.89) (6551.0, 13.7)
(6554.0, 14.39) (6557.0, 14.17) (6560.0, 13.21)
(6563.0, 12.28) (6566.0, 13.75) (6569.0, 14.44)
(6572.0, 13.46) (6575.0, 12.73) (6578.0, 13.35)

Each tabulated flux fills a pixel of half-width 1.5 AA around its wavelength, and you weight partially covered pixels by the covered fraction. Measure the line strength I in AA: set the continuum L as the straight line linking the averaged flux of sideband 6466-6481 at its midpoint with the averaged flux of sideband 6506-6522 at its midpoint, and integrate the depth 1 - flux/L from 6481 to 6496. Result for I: 0.7 AA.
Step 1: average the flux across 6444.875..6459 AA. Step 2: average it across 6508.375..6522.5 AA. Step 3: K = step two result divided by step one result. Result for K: 1.1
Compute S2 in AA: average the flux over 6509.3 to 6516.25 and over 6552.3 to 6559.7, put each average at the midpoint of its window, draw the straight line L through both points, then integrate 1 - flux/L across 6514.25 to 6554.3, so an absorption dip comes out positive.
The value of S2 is 0.7 AA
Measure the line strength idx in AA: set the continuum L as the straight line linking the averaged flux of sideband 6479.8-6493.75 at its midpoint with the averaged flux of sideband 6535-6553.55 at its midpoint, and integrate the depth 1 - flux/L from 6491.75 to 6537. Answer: 0.88 AA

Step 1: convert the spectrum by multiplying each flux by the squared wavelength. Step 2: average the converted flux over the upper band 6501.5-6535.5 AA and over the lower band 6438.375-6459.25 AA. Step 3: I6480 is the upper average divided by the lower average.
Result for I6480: 1.09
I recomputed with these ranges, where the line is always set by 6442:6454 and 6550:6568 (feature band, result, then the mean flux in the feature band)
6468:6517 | -2.08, 14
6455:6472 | -0.55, 13.8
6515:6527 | -0.46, 14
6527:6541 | -0.72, 14.2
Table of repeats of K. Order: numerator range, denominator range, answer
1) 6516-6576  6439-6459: 1.04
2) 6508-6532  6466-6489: 0.97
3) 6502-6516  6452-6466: 1.07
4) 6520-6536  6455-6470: 1.03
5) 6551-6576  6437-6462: 1.02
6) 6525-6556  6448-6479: 1.02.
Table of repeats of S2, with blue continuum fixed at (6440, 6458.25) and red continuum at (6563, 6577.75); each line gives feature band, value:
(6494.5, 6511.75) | -0.3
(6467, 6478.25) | -1.0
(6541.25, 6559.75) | -0.9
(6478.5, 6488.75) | -1.0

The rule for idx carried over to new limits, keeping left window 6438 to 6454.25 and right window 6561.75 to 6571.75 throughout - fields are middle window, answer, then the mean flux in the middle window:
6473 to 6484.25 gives -0.91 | 14.4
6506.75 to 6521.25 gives -0.95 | 14.3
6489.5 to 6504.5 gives 0.37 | 13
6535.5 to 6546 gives -0.47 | 14.1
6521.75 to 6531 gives -0.49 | 14.1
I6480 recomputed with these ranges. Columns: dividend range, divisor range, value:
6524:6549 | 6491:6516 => 1.05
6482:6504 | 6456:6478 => 0.97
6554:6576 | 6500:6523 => 0.97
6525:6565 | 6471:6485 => 0.98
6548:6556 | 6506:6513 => 1.00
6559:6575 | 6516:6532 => 0.97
